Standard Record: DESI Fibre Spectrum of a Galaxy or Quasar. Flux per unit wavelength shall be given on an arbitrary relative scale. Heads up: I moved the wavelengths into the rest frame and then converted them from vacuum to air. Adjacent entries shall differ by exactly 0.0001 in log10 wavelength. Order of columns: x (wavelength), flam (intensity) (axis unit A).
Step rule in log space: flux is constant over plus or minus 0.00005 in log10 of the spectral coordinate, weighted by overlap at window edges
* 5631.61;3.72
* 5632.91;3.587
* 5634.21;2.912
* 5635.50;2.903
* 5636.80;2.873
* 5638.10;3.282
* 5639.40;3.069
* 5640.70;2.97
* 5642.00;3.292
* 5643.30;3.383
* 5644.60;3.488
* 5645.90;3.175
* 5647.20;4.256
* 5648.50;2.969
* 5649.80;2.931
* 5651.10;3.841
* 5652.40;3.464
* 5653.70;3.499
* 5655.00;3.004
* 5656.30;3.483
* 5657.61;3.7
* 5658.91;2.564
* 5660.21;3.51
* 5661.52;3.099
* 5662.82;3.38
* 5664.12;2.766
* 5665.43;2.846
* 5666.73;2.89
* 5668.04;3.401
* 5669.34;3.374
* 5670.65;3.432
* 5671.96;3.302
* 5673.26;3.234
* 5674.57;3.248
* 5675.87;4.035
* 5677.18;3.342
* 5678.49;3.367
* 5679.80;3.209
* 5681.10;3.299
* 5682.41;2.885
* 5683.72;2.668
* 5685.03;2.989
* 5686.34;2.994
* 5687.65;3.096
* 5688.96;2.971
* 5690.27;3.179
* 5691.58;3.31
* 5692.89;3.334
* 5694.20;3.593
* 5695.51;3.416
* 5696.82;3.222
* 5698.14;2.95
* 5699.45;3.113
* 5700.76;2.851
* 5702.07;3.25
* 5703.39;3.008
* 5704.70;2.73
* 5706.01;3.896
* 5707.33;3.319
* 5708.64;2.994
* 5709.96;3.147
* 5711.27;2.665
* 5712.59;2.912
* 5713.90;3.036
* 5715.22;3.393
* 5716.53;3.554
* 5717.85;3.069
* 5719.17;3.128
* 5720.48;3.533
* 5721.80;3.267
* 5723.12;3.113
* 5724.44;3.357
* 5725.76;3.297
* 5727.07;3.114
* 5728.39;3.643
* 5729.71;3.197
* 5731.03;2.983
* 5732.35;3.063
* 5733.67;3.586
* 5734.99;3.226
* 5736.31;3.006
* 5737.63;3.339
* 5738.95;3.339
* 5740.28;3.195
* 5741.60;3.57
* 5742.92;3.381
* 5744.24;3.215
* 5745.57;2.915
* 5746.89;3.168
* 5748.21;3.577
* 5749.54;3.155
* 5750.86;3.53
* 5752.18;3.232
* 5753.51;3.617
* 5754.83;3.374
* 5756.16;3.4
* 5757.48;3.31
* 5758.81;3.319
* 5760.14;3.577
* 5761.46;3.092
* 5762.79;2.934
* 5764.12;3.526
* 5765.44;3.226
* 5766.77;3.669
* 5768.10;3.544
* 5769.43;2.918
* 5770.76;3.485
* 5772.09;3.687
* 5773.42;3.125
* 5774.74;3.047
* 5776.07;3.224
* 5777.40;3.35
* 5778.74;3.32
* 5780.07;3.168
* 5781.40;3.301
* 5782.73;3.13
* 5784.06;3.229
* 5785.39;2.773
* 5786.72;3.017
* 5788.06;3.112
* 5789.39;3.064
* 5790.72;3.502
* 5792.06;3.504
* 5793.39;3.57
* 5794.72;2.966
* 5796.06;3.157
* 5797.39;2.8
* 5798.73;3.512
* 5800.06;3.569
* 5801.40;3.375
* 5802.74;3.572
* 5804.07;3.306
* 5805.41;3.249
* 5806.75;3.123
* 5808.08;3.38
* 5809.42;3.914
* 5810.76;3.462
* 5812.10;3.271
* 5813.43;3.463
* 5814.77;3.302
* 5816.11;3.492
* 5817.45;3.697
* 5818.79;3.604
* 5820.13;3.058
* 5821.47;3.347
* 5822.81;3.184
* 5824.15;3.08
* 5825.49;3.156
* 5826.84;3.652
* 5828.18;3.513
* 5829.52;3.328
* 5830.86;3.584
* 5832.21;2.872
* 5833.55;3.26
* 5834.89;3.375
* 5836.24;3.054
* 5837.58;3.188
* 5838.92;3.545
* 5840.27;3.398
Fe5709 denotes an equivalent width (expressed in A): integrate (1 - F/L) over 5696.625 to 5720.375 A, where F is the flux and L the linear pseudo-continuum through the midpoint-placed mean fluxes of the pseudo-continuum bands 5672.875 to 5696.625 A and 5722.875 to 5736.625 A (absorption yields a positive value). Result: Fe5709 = 0.8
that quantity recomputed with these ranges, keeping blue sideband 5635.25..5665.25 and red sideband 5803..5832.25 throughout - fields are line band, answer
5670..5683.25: -0.2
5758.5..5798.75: 1.2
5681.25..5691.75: 0.9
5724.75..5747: 0.4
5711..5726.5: 0.5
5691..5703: 0.2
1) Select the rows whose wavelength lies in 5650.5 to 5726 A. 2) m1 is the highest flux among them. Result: 4.035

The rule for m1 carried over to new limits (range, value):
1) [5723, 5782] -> 3.687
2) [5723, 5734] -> 3.643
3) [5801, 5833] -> 3.914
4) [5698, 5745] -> 3.896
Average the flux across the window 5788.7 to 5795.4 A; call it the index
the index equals 3.32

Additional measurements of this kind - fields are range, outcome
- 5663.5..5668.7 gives 2.98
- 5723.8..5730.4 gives 3.32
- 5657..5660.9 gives 3.25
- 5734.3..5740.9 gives 3.22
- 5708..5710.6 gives 3.06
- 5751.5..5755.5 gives 3.41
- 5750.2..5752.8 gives 3.39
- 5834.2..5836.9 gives 3.21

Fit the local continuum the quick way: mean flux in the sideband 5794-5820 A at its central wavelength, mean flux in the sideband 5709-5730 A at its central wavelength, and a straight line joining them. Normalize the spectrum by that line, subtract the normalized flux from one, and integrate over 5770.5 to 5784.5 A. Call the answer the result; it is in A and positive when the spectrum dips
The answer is 0.2 A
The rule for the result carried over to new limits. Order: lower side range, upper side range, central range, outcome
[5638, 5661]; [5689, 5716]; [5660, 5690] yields 0.60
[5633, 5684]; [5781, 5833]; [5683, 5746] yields 1.57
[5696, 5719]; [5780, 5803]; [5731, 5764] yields -1.20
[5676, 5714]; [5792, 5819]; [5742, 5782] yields -0.27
